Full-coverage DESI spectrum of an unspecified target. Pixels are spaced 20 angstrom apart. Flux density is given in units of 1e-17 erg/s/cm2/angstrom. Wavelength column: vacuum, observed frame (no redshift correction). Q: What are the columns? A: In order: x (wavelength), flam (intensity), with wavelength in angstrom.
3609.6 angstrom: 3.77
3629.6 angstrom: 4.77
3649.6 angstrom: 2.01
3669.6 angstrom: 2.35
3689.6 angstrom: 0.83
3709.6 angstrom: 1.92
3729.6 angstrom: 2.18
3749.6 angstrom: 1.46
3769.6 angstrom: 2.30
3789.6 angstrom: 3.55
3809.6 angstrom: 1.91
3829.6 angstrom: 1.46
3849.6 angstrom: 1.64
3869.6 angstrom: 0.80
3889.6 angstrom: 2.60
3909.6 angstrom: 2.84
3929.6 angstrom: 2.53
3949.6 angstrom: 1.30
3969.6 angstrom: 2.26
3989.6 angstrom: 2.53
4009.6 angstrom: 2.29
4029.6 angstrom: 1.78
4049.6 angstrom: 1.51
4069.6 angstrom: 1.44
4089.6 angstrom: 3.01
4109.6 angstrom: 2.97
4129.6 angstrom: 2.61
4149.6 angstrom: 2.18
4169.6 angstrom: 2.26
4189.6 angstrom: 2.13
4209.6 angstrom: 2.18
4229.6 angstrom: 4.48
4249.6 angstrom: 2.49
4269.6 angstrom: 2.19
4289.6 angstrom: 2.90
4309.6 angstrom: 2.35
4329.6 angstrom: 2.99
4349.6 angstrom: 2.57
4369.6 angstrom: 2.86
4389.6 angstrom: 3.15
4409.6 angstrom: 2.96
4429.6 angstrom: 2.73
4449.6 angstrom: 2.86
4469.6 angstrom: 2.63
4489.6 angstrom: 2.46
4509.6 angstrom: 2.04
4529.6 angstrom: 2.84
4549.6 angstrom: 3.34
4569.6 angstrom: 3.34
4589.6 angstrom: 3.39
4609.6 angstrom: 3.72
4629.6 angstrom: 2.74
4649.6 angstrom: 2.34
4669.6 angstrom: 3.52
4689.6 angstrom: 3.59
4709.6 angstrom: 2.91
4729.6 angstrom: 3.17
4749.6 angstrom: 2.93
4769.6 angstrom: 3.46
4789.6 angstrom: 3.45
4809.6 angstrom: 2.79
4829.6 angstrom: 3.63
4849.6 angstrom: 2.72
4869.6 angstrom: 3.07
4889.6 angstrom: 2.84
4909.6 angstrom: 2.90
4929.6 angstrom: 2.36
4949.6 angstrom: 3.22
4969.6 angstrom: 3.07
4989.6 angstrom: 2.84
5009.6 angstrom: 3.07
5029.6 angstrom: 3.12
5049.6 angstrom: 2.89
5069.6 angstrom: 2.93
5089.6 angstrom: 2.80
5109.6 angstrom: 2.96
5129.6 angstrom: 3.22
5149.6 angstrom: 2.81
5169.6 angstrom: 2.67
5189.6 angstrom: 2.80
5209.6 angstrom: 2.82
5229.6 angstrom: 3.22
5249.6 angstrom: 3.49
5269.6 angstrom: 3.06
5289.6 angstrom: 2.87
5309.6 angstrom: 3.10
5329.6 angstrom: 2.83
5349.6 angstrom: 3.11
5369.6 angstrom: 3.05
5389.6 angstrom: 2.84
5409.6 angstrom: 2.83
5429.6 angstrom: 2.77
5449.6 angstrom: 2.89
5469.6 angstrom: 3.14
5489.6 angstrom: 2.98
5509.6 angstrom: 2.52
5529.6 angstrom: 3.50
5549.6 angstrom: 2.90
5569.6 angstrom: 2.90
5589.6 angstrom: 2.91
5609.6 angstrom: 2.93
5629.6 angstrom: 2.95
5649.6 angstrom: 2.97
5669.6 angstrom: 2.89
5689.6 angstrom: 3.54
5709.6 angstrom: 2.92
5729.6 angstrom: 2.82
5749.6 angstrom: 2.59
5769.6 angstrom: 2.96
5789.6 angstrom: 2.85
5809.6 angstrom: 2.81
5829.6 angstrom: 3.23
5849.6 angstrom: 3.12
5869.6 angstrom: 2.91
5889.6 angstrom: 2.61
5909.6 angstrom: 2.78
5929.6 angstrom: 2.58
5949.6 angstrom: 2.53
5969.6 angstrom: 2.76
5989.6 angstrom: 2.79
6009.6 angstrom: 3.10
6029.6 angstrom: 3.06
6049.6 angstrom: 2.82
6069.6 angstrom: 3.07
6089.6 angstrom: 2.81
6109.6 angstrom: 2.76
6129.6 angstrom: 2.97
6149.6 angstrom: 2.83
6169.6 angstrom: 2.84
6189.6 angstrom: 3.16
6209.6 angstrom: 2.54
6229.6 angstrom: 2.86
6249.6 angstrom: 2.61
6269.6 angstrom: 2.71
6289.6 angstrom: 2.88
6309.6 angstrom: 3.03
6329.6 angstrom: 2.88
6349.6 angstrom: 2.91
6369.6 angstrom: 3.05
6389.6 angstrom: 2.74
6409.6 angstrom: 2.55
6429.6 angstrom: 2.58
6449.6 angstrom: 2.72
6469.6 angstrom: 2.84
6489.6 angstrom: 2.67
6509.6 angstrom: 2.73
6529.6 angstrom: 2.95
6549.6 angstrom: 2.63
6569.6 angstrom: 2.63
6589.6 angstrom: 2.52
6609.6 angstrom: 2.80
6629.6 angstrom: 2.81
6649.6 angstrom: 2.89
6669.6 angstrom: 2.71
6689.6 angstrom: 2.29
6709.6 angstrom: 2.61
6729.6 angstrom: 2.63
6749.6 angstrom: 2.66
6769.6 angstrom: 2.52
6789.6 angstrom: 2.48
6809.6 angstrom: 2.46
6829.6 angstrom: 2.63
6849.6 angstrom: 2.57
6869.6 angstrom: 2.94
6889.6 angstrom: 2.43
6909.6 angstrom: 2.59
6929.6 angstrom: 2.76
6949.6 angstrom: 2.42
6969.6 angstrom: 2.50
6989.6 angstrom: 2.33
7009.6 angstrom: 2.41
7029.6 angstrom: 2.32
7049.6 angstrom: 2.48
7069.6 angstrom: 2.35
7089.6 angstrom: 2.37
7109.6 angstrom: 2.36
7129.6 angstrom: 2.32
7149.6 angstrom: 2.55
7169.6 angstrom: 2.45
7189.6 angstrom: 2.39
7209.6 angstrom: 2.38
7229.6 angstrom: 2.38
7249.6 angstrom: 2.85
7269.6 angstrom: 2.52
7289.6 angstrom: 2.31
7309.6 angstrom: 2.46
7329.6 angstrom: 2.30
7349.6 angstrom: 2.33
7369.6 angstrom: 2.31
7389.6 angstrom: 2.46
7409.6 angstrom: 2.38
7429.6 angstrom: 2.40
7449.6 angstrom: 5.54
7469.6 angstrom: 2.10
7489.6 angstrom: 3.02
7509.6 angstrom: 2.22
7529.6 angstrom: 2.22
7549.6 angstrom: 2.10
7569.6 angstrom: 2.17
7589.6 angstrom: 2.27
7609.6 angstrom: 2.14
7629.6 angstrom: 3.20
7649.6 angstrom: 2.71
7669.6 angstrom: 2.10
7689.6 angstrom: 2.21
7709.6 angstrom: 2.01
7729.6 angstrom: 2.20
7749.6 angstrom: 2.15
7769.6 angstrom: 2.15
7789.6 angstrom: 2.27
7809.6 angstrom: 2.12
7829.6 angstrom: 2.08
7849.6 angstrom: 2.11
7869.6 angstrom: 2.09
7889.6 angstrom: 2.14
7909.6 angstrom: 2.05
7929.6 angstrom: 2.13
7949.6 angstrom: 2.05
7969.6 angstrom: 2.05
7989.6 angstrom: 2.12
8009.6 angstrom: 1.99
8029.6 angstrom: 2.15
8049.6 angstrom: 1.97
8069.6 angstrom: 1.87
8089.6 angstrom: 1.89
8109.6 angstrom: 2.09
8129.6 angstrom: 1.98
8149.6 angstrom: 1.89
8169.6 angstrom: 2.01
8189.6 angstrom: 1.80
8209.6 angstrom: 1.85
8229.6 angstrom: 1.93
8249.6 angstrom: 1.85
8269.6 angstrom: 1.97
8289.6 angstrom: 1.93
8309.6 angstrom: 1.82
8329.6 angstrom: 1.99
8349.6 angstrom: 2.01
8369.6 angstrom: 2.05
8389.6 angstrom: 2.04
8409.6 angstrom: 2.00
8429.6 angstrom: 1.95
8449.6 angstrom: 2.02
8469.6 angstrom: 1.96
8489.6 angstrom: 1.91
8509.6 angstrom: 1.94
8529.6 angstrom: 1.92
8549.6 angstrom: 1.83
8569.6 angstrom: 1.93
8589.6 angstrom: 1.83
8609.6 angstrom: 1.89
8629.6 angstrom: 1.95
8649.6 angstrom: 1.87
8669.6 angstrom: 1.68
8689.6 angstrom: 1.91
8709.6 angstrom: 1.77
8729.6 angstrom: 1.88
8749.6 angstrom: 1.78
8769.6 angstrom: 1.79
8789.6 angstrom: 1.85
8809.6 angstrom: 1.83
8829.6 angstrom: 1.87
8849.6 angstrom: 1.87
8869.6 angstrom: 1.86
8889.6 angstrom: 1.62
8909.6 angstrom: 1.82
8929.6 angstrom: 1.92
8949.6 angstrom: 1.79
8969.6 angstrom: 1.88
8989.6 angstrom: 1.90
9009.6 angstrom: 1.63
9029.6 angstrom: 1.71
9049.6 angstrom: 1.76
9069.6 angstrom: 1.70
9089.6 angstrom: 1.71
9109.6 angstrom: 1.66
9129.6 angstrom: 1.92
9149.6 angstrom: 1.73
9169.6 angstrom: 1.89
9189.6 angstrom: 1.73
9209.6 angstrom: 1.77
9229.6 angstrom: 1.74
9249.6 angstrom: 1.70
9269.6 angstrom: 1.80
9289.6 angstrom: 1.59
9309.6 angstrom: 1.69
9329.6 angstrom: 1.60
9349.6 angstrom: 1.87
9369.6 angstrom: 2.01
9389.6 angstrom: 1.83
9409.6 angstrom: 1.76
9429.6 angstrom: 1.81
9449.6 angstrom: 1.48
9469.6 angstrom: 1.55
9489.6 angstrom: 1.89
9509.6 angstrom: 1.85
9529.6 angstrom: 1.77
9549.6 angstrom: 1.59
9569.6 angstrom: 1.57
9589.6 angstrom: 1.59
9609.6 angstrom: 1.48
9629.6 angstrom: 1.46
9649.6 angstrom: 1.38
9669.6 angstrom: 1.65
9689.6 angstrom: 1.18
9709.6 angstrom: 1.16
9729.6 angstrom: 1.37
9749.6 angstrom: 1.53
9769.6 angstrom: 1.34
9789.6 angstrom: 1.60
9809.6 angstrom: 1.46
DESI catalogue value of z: 0.136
